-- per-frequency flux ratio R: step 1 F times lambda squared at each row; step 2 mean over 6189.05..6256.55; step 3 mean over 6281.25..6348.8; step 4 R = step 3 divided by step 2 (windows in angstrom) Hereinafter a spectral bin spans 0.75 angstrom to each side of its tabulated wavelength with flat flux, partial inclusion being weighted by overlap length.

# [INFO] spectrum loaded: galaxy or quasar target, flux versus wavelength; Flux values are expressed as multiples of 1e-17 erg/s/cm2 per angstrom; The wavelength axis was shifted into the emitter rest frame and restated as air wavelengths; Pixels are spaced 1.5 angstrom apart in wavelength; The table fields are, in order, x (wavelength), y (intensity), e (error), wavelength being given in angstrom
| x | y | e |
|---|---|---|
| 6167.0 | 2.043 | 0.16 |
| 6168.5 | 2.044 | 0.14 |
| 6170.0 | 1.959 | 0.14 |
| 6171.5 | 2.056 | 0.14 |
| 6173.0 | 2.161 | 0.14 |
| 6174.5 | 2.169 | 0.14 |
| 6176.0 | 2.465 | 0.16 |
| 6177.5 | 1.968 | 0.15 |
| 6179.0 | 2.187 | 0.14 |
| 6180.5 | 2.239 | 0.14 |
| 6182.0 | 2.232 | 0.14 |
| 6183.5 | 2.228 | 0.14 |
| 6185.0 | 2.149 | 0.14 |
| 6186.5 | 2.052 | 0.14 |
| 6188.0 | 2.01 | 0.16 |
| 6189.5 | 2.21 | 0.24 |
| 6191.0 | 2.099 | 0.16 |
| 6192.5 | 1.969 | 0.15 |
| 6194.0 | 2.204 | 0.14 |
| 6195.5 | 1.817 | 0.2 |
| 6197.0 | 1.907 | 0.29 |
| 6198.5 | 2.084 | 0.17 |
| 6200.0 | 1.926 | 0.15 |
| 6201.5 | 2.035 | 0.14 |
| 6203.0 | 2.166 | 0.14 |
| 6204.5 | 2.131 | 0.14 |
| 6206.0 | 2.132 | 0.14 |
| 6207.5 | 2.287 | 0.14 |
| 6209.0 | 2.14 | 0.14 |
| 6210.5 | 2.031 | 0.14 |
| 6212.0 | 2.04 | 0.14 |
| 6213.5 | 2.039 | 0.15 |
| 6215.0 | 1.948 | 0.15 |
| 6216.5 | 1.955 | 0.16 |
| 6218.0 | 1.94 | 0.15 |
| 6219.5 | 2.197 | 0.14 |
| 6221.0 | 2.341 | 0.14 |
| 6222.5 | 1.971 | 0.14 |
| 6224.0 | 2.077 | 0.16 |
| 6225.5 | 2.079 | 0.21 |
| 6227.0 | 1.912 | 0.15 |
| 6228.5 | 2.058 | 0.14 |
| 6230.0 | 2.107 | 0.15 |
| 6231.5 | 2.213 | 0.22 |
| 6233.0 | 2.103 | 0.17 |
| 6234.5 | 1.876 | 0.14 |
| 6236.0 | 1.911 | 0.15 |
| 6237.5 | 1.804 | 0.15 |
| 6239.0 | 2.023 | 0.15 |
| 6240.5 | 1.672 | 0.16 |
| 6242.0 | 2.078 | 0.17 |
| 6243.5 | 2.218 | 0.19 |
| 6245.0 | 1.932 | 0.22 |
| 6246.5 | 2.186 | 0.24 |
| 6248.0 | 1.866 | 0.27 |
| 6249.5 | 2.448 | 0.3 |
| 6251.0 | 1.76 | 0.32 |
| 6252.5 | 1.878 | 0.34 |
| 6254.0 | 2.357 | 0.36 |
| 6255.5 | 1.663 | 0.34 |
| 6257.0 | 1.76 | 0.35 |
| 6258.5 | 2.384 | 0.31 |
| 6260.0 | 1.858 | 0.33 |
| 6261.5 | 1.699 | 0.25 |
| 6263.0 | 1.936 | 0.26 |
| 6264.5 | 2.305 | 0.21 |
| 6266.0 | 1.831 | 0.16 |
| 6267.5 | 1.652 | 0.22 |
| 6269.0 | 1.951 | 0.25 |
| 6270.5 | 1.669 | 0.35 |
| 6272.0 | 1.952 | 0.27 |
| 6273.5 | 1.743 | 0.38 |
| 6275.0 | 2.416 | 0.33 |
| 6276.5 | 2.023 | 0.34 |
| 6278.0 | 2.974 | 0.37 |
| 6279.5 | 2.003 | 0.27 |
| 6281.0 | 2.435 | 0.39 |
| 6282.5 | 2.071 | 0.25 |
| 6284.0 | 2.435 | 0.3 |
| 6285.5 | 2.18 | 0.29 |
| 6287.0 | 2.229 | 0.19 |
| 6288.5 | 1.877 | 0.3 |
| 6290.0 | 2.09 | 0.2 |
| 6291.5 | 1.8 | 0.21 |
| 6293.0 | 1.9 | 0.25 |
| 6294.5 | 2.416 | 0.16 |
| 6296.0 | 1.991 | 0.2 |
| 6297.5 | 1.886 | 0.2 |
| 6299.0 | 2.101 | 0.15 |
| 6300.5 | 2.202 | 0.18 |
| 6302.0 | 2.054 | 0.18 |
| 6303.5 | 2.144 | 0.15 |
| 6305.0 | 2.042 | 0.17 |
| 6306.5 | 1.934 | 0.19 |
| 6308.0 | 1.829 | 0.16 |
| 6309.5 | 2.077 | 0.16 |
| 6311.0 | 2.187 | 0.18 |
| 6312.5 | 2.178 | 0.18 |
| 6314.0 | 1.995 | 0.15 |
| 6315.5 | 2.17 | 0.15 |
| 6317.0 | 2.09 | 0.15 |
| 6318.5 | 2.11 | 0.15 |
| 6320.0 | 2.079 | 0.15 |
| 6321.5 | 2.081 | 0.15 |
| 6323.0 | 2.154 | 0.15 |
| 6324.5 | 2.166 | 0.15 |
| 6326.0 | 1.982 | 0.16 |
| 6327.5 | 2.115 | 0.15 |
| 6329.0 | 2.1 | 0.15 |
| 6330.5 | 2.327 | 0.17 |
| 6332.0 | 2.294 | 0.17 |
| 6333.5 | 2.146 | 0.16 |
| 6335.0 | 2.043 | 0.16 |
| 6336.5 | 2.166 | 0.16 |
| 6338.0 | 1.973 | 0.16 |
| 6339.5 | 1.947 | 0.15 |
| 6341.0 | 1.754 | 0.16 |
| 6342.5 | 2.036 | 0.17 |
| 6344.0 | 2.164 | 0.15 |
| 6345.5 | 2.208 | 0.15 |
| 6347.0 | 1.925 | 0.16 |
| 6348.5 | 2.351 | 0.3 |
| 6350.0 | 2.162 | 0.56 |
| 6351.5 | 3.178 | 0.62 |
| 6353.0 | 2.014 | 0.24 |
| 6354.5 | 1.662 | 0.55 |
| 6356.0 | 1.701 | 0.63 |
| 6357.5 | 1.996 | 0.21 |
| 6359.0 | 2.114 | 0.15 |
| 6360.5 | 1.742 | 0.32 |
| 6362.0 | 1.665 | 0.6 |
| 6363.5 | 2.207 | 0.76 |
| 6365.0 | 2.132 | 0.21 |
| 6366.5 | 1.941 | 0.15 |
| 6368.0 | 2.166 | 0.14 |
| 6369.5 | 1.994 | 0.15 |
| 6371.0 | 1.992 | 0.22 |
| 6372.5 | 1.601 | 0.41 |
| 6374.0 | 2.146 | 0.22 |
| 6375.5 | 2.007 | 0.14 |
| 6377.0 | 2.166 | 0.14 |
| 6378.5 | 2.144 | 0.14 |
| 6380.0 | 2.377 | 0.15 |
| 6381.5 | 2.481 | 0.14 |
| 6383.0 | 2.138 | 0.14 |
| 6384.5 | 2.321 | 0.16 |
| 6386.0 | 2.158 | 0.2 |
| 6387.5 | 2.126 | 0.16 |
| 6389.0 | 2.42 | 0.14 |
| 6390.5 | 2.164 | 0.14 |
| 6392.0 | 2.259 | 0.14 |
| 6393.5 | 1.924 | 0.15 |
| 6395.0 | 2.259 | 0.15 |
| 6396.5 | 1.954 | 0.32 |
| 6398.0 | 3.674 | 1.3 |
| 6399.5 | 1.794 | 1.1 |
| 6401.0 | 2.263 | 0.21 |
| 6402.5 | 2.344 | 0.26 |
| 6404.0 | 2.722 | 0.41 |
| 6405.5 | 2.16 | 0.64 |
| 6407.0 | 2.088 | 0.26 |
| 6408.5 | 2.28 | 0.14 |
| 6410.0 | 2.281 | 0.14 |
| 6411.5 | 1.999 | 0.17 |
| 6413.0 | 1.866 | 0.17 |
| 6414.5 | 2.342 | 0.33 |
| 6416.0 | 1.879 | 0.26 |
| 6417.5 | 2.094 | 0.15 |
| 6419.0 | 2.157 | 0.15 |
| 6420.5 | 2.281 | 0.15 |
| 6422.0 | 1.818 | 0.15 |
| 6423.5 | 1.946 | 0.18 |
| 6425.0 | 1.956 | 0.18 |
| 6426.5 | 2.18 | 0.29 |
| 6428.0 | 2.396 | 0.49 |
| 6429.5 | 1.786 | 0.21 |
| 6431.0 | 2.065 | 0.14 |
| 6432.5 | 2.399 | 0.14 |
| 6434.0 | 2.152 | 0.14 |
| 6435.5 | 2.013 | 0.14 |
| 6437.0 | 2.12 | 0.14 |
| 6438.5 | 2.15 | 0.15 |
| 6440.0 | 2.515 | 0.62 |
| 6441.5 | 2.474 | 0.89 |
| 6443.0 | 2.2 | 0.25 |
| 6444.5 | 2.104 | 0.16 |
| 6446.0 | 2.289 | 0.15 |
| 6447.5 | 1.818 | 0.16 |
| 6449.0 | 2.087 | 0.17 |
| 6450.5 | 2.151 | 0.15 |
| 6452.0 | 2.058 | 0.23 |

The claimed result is 1.1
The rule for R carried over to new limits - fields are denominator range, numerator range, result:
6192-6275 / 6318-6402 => 1.10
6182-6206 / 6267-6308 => 1.03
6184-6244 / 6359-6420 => 1.12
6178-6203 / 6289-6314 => 1.02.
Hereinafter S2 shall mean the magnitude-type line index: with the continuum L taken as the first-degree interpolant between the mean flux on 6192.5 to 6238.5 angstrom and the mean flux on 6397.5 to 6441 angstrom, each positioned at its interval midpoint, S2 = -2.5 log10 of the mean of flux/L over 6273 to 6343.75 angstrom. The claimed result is 0.00 mag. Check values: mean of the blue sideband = 2.05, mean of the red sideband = 2.19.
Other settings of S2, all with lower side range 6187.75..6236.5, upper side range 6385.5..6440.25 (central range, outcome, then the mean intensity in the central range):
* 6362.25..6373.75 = 0.08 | 2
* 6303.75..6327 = 0.03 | 2.07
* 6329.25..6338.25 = -0.01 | 2.17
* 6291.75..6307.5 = 0.03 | 2.05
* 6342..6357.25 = 0.00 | 2.14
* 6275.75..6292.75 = -0.04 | 2.18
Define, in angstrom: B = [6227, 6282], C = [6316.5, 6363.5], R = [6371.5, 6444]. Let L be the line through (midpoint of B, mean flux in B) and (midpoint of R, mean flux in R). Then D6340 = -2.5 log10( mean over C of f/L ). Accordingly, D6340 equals 0.02 mag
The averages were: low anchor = 2.02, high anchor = 2.19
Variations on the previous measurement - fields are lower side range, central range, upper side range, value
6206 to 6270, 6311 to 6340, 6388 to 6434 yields -0.01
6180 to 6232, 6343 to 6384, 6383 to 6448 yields 0.04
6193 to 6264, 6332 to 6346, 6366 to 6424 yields 0.03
